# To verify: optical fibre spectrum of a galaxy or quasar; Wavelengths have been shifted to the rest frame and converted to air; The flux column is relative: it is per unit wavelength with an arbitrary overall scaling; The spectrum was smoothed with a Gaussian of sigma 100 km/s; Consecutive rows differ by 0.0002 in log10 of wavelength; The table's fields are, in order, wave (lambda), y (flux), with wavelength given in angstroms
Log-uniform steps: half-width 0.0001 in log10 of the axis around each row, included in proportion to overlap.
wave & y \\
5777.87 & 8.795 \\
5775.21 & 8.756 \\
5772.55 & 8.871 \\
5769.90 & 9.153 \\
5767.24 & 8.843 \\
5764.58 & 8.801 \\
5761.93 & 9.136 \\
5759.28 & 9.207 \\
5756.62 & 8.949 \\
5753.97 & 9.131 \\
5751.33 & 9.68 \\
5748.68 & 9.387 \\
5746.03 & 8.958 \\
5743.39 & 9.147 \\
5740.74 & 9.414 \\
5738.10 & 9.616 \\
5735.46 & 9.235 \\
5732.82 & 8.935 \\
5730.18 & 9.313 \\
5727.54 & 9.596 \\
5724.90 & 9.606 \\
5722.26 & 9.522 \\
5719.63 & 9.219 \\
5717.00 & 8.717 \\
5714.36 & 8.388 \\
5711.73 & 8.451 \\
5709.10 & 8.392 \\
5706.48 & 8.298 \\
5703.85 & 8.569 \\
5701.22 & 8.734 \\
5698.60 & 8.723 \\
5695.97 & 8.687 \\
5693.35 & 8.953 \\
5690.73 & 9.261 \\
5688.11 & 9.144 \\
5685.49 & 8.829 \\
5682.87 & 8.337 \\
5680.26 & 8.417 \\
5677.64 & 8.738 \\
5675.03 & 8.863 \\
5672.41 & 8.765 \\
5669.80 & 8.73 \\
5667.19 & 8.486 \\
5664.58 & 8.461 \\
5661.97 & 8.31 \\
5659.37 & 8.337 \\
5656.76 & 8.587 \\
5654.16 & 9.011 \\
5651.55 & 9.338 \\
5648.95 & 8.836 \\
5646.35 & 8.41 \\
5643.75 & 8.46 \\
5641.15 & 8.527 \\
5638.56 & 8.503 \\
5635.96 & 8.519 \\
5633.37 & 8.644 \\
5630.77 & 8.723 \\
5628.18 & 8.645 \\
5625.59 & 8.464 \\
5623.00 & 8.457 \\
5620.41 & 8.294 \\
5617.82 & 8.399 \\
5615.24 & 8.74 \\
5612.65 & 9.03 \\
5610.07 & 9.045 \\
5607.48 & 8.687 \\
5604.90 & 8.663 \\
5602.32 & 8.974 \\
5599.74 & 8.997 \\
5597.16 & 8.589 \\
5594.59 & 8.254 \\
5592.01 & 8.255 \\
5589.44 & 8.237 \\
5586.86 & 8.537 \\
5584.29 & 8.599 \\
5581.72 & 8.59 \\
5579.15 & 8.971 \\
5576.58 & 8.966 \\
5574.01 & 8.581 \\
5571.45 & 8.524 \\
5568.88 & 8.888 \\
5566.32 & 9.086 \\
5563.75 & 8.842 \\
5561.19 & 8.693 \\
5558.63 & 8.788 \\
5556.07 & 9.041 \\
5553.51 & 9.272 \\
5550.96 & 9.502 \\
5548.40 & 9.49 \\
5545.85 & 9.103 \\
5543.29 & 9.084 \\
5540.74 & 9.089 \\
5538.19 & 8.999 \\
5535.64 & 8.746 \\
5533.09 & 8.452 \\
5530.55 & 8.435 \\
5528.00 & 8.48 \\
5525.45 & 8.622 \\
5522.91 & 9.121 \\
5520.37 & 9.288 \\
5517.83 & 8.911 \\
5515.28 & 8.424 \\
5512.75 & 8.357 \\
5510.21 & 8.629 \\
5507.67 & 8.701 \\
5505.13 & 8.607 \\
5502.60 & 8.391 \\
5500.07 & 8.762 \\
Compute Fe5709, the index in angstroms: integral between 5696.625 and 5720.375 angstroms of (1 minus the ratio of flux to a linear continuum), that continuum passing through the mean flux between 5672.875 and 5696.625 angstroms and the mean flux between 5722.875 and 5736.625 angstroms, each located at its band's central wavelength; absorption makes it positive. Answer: 1.3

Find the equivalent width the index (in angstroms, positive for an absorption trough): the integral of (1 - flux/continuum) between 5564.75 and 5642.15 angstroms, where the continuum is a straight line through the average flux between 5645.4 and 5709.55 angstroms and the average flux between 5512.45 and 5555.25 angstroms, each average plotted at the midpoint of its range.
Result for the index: 1.4 angstroms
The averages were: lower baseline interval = 8.92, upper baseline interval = 8.69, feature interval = 8.65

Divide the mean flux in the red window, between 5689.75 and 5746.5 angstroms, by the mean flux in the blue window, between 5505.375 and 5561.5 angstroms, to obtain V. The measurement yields 1.0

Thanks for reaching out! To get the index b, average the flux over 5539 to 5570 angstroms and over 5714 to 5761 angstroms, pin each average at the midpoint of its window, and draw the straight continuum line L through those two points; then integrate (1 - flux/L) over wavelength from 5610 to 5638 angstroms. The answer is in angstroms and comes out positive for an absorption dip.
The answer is 1.6 angstroms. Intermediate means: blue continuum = 9.07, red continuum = 9.24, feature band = 8.61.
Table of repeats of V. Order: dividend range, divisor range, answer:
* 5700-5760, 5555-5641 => 1.05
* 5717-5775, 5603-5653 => 1.06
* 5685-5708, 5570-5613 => 1.01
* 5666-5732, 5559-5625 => 1.02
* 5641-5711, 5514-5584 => 0.98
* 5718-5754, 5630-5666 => 1.08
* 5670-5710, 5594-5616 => 0.99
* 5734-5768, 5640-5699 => 1.06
